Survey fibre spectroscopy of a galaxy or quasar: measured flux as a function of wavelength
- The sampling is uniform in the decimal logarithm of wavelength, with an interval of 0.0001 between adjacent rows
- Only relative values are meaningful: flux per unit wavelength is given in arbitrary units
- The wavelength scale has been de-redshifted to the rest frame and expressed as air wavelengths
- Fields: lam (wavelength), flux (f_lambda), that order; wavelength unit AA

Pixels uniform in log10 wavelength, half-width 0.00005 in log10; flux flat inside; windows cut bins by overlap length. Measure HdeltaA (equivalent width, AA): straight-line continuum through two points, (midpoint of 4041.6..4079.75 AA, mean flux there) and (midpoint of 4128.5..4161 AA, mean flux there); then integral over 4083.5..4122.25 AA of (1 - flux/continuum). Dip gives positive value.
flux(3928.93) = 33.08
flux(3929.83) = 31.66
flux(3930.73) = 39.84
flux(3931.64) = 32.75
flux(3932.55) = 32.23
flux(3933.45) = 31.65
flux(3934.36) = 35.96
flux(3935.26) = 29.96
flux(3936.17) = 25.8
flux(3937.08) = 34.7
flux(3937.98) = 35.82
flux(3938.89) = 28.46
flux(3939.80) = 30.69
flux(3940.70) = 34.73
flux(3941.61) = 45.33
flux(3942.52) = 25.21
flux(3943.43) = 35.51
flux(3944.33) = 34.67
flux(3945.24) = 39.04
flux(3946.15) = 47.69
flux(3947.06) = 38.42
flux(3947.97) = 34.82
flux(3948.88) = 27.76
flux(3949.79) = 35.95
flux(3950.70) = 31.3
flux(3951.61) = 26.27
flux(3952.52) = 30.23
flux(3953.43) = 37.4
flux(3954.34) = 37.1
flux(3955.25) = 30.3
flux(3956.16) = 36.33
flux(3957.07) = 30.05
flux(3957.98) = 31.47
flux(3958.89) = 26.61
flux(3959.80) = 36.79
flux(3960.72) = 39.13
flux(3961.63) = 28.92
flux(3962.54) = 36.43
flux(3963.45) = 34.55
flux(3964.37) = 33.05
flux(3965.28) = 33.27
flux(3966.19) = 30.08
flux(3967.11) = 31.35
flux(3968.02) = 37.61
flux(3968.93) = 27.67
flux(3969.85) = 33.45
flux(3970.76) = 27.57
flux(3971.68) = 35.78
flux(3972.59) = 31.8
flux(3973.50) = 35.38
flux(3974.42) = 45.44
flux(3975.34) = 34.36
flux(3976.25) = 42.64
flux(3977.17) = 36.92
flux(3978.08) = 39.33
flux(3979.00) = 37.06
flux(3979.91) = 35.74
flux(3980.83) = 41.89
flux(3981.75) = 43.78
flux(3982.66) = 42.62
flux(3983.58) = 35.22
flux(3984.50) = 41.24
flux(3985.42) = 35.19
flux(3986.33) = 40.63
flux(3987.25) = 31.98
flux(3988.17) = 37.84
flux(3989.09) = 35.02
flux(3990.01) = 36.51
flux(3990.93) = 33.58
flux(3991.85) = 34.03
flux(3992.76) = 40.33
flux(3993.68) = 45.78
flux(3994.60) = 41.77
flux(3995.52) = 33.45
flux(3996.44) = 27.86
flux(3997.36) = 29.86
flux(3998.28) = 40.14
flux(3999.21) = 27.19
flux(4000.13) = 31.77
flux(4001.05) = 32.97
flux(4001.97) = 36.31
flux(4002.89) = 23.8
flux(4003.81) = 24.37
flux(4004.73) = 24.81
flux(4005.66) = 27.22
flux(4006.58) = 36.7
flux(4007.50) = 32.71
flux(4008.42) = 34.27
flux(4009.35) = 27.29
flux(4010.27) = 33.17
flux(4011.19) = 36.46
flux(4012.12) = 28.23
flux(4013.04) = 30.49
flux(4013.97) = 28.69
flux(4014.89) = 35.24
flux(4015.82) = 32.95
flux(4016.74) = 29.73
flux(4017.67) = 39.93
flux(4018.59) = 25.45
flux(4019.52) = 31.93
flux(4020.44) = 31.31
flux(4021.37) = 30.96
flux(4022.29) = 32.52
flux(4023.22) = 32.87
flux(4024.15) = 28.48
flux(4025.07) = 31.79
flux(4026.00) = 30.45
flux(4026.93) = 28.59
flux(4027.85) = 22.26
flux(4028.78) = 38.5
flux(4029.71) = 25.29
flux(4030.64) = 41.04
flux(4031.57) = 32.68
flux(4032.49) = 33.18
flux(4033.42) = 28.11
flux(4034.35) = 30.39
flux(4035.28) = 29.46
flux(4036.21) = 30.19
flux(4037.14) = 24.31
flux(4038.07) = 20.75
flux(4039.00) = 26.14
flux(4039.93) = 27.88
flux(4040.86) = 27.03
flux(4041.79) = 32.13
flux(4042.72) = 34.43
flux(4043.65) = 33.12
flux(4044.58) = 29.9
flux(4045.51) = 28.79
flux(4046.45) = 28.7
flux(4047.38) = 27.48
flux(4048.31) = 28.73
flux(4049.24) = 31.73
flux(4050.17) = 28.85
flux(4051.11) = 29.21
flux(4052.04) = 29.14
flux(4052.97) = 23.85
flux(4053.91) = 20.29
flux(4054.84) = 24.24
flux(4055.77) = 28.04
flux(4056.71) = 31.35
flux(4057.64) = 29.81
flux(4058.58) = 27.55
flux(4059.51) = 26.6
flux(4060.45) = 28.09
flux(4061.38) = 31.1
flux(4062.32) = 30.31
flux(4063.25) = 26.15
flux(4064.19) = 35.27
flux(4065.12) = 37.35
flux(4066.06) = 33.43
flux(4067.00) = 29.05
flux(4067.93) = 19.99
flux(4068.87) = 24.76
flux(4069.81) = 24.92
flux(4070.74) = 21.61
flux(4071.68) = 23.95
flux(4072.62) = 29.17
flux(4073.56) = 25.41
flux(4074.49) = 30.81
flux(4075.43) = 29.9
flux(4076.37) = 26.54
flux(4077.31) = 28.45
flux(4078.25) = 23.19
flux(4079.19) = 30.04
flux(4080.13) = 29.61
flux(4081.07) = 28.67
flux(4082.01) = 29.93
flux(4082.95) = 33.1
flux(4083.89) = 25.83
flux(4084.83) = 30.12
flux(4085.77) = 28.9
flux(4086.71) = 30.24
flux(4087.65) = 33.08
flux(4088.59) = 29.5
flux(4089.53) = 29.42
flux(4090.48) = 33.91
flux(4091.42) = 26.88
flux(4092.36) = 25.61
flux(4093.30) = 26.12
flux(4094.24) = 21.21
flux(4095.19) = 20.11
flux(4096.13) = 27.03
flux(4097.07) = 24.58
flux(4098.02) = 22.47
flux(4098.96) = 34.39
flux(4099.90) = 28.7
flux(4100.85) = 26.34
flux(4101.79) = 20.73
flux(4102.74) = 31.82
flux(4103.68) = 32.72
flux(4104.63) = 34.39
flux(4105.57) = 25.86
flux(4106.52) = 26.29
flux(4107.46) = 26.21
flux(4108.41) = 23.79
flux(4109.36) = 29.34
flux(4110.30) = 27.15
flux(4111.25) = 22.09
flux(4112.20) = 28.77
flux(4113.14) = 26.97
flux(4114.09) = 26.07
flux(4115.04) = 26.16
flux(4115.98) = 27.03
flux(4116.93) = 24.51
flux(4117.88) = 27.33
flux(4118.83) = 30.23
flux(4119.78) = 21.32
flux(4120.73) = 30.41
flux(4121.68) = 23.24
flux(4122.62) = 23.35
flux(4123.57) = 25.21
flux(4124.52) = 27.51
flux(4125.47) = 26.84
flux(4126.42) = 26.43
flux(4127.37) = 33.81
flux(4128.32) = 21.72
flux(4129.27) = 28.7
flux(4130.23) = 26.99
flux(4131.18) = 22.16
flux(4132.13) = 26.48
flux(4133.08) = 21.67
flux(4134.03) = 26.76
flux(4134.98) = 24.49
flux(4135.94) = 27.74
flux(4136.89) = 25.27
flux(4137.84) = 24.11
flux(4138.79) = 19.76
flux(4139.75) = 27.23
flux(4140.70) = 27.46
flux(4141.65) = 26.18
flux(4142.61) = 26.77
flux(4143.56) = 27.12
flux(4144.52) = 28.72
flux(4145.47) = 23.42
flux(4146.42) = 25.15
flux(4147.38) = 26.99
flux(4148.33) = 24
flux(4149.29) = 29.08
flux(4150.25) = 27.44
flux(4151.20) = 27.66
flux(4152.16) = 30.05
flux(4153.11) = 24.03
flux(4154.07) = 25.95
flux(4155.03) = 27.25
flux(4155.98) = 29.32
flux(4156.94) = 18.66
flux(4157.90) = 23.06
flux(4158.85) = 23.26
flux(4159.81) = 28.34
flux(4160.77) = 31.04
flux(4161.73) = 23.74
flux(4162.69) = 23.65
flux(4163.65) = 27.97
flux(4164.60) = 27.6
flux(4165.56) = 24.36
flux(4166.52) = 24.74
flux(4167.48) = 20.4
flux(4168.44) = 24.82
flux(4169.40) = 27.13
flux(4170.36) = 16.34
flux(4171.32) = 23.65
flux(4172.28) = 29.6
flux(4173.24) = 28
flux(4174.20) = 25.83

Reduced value -0.2 AA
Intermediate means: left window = 28.3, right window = 25.9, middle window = 27.2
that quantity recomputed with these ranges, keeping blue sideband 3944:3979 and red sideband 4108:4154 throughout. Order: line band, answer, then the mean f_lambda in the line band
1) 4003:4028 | 0.8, 30.7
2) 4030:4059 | 1.4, 29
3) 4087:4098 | 0.4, 26.9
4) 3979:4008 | -1.8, 34.9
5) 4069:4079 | 0.9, 26.4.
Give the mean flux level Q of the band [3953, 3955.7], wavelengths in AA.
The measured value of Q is 34.9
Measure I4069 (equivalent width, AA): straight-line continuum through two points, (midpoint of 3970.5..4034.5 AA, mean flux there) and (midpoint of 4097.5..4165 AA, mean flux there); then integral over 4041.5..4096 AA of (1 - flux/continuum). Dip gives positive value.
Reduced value 2.9 AA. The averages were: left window 33.8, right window 26.4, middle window 28.4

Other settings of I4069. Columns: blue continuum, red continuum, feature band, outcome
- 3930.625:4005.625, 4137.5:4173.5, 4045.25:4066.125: 1.0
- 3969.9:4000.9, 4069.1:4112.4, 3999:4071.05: 5.9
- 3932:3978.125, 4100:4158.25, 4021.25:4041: 0.6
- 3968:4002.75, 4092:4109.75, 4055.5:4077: 0.9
